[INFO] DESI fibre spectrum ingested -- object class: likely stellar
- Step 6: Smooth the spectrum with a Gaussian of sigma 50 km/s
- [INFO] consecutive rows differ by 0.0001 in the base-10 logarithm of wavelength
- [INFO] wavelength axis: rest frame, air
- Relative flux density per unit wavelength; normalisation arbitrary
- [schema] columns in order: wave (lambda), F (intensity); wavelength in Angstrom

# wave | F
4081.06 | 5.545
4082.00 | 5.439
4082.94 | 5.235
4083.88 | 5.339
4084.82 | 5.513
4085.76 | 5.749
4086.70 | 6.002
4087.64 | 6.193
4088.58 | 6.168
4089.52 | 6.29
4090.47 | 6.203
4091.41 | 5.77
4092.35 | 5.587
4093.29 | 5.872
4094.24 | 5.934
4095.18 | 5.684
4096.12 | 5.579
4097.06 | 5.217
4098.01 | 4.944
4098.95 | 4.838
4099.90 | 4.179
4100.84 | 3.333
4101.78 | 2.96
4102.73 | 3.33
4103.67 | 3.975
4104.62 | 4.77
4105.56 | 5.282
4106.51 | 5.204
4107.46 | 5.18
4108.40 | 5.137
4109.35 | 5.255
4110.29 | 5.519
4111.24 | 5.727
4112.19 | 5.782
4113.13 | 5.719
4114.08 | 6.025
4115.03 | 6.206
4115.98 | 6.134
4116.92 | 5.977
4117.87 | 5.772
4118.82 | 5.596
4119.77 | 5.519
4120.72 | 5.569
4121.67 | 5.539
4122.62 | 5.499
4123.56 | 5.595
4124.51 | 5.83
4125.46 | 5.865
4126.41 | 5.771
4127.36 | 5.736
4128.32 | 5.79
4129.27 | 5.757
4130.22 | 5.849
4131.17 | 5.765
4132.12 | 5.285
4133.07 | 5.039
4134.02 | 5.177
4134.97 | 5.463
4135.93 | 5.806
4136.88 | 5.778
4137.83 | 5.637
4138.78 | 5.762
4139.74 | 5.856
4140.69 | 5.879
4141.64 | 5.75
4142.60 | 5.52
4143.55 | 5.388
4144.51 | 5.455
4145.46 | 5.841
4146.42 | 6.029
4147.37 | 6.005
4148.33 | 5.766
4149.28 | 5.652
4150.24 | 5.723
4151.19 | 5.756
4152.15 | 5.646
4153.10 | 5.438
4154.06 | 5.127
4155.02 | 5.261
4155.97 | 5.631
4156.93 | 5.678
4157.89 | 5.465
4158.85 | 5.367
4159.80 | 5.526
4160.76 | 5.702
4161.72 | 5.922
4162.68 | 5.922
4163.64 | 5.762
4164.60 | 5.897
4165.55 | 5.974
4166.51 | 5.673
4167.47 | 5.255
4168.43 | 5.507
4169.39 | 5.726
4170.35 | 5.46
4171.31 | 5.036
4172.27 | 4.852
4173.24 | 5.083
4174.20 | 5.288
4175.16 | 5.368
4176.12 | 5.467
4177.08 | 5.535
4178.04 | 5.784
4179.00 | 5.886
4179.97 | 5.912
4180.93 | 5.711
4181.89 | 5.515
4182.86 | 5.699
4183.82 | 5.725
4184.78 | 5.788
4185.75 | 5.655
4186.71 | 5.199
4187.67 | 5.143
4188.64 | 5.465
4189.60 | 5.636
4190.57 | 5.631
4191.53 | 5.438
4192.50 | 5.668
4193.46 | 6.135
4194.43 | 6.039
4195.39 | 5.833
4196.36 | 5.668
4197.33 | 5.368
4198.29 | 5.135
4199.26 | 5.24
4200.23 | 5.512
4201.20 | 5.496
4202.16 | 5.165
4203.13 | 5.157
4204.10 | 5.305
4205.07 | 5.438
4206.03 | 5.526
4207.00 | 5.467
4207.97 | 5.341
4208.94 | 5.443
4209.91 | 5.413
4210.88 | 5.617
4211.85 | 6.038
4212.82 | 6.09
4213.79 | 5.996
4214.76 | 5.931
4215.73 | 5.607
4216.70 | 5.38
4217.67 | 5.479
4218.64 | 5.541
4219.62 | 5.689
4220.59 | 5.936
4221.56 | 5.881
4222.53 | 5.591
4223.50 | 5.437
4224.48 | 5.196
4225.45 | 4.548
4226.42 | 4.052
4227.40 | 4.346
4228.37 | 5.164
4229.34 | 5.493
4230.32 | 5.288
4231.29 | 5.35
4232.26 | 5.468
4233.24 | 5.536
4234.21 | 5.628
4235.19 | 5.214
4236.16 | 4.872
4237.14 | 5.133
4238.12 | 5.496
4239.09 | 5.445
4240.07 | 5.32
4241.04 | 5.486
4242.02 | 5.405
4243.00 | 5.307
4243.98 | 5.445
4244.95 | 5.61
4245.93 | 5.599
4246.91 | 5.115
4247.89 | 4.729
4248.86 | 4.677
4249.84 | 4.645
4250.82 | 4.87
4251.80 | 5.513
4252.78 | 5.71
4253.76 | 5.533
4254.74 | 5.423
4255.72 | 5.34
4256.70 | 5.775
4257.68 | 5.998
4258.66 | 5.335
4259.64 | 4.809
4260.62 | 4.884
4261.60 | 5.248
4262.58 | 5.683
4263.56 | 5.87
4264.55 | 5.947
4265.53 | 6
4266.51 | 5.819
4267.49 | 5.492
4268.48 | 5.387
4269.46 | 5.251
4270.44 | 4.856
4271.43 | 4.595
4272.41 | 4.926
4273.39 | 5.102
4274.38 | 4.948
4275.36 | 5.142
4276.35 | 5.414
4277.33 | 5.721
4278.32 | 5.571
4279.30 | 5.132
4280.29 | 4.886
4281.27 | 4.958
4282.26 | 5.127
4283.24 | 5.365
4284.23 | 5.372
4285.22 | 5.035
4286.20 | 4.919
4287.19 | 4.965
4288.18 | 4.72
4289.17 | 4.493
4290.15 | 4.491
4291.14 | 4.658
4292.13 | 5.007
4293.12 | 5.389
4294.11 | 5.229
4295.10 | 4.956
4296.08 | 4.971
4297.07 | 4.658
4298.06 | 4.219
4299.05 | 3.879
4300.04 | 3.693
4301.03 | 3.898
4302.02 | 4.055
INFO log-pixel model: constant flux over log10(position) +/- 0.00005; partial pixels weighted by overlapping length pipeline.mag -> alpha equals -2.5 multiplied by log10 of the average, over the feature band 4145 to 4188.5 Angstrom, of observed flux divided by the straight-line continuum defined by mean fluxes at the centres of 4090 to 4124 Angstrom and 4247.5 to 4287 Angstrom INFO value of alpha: -0.060 mag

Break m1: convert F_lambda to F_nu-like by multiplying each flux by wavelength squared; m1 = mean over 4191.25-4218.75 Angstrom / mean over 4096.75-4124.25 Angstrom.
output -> 1.13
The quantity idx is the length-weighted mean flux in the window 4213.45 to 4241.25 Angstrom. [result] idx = 5.36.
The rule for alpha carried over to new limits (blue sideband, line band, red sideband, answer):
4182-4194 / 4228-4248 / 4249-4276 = 0.01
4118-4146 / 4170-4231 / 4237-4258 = 0.00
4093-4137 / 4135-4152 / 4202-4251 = -0.07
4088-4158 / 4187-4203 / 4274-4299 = -0.05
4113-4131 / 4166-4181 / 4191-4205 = 0.03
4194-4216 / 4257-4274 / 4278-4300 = -0.06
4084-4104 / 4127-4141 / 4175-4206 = -0.05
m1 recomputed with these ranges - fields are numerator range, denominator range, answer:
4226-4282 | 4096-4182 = 1.02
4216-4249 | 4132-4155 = 0.98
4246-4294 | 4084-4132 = 1.03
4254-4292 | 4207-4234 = 0.98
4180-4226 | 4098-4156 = 1.06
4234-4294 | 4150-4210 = 0.99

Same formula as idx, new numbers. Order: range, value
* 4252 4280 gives 5.39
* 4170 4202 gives 5.52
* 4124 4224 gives 5.6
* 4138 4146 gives 5.68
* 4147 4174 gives 5.56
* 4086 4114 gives 5.24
